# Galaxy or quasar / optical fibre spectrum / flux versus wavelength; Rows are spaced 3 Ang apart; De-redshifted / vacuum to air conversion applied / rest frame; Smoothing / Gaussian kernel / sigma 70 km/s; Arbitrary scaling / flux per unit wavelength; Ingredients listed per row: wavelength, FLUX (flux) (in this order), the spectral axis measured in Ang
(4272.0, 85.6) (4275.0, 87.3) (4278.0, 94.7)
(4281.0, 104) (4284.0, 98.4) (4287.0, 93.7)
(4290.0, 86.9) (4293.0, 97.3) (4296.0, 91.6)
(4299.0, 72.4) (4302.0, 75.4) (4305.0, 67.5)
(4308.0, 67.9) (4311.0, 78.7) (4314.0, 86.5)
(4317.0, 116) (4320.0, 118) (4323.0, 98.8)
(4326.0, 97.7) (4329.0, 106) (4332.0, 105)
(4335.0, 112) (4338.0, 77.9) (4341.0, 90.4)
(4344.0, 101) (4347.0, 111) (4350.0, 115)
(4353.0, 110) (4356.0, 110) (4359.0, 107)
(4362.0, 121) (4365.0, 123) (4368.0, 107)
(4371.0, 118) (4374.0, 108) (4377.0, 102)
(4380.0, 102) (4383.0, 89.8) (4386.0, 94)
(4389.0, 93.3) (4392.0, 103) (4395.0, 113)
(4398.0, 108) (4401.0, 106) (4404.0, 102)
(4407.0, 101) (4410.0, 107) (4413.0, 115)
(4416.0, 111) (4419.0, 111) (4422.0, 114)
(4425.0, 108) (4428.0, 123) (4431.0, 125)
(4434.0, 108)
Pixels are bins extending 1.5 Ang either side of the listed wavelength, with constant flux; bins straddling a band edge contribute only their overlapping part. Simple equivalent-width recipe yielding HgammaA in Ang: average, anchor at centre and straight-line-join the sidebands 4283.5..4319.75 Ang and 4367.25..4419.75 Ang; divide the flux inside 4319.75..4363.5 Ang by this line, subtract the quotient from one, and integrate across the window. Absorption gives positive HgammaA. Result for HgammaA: -4.8 Ang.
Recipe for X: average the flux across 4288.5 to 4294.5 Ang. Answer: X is 92.1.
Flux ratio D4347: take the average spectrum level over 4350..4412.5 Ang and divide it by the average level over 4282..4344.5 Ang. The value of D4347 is 1.16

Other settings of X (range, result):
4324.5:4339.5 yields 99.7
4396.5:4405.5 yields 105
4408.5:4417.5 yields 111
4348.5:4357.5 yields 112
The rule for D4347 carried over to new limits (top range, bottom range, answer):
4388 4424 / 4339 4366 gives 0.98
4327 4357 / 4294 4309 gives 1.36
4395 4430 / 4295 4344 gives 1.20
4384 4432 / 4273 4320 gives 1.22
